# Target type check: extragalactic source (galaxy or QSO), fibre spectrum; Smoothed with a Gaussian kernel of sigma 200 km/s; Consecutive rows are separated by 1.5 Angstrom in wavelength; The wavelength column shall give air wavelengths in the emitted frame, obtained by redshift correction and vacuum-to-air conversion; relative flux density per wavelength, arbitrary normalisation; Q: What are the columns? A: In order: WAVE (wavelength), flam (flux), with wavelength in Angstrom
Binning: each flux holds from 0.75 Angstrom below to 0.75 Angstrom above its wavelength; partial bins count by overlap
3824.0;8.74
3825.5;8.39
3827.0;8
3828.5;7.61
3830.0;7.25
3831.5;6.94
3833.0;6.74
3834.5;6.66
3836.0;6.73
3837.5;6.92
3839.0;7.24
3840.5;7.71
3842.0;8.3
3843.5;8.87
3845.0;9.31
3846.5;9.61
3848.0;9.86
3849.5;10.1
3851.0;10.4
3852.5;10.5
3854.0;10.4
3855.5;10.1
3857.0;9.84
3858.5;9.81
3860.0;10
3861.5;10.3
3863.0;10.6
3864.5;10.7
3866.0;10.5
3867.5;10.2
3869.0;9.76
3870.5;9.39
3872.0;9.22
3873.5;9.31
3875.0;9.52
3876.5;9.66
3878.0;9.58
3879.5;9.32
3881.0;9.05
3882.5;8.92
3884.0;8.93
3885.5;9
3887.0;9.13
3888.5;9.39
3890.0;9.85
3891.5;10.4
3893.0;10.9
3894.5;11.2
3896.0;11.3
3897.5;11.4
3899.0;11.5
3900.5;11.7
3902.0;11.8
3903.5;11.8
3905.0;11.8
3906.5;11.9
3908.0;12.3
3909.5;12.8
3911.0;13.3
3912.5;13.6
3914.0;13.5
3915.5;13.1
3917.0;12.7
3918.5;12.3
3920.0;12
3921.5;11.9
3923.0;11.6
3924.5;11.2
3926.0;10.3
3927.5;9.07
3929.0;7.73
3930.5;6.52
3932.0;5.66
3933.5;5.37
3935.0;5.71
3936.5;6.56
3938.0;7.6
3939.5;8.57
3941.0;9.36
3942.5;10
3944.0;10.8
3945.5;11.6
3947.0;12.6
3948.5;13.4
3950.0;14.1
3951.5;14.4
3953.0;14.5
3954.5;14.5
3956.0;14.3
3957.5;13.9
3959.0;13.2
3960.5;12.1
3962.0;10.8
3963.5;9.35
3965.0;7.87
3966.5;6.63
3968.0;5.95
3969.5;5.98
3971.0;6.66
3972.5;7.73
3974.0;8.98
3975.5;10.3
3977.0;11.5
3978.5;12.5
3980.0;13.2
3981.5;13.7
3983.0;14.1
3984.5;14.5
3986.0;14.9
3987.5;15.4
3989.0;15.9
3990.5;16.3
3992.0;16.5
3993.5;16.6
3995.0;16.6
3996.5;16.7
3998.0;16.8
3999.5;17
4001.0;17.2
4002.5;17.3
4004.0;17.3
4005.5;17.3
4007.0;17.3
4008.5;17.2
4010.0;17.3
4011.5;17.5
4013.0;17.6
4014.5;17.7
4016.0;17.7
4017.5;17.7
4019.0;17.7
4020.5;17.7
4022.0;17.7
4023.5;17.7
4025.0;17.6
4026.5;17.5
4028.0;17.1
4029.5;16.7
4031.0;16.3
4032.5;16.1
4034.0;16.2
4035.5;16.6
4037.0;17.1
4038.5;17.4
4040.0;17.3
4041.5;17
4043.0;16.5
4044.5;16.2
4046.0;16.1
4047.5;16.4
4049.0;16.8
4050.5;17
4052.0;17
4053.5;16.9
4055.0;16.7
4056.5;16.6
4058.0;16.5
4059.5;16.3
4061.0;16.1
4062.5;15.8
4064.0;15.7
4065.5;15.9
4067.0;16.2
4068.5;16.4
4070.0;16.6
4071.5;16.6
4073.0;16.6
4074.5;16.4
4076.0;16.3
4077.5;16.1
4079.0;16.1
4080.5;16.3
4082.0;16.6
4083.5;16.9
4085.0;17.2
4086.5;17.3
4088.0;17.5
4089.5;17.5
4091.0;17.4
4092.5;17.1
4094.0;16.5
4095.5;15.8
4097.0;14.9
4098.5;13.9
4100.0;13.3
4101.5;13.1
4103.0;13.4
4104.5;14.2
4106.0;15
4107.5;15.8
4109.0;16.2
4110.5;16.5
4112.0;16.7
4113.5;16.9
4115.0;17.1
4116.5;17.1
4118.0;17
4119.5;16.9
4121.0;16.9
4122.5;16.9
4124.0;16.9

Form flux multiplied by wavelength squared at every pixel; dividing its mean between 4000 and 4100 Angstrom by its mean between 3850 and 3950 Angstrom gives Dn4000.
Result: 1.75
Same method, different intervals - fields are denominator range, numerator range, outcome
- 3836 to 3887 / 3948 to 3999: 1.42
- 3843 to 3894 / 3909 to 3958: 1.16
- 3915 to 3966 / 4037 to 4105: 1.62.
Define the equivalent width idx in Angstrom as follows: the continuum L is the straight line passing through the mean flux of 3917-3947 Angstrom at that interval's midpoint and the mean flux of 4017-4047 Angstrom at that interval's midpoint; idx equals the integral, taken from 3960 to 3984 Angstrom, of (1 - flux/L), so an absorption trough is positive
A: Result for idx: 5.0 Angstrom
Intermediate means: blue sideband 9.32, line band 9.86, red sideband 17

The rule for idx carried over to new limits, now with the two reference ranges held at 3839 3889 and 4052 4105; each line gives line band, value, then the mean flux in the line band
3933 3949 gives 3.7 Angstrom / 9.23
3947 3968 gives 0.6 Angstrom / 12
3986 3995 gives -1.8 Angstrom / 16.1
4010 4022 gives -2.9 Angstrom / 17.6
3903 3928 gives -2.2 Angstrom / 12.1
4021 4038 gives -2.8 Angstrom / 17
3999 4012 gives -3.2 Angstrom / 17.3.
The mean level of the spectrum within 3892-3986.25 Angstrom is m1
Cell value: 11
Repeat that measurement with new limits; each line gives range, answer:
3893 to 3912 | 11.9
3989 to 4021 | 17.2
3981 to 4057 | 16.8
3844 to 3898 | 9.92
